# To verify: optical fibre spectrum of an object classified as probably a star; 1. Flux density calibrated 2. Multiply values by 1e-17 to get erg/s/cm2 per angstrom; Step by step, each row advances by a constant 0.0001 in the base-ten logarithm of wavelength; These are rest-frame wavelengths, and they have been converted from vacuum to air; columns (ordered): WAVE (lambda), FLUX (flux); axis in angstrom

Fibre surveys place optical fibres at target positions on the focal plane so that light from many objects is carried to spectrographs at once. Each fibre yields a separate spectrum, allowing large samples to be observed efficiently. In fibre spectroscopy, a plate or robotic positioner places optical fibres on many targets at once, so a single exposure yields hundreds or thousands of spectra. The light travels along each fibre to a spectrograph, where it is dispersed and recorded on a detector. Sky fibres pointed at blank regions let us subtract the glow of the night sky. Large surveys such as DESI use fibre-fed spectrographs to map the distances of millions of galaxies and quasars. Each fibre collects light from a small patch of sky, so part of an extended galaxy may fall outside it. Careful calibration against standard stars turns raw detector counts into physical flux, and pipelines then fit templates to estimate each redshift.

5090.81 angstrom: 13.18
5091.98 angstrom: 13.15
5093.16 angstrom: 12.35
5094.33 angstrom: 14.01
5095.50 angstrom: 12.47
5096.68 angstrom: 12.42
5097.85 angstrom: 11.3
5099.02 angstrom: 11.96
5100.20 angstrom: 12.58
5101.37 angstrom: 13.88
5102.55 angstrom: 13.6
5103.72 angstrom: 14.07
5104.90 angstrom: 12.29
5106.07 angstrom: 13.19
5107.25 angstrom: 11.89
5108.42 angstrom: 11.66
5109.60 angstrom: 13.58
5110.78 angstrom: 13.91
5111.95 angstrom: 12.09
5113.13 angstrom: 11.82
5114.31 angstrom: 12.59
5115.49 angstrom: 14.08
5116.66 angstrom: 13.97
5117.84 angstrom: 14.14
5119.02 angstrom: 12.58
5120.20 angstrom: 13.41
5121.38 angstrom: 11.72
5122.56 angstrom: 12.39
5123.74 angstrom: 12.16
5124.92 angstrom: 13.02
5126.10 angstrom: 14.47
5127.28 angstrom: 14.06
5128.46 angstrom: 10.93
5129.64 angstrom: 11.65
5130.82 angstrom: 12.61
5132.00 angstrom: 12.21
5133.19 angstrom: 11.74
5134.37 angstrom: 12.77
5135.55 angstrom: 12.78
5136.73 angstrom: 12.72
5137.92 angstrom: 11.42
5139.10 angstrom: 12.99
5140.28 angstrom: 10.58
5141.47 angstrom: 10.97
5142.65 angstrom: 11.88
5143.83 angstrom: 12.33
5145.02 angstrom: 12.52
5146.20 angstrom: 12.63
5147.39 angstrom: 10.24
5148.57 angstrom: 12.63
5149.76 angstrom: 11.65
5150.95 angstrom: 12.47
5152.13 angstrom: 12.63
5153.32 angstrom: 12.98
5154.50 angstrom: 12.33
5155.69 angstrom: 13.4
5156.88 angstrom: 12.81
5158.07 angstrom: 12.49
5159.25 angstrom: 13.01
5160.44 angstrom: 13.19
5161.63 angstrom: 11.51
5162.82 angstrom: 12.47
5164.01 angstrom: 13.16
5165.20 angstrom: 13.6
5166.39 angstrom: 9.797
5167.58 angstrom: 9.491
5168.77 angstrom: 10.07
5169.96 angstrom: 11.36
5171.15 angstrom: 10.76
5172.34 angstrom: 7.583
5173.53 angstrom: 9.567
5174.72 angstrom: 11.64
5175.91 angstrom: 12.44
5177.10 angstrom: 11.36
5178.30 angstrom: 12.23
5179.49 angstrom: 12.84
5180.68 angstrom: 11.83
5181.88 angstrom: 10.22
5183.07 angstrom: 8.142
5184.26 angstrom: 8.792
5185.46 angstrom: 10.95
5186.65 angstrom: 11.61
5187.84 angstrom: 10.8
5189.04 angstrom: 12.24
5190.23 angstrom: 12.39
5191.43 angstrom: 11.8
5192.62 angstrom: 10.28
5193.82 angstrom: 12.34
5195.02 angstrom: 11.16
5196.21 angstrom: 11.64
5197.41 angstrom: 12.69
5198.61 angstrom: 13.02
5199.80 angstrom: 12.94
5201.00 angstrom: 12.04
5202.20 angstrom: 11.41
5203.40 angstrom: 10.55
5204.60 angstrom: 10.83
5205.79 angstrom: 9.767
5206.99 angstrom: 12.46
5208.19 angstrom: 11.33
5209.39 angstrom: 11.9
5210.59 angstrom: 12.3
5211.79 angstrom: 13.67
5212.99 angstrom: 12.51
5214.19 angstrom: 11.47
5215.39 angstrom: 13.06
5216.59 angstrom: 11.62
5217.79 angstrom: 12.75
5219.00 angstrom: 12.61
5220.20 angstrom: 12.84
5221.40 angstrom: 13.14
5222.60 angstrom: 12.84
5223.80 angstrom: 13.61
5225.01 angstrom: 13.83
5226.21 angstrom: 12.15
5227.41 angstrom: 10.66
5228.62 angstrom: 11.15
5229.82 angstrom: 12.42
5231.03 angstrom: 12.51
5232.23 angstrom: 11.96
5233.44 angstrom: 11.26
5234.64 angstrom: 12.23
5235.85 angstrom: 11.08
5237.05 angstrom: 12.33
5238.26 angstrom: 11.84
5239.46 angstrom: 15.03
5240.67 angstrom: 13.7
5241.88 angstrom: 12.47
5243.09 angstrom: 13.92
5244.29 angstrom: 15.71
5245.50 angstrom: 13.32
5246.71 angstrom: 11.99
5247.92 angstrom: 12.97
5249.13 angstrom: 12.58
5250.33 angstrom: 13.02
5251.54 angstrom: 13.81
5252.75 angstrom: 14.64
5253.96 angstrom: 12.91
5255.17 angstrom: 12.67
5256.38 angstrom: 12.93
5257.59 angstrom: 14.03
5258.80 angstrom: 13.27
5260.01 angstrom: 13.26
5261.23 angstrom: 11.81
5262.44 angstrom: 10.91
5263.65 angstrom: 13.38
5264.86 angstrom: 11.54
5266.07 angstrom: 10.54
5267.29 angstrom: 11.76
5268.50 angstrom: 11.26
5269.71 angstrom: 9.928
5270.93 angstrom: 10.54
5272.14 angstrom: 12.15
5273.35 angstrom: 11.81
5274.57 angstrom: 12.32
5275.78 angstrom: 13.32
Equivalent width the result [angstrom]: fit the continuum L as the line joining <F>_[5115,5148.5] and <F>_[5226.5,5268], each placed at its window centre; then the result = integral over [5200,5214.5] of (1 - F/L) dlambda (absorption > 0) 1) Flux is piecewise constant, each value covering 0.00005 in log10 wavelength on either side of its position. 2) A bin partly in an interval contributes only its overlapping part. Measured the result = 1.0 angstrom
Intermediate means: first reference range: 12.5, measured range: 11.7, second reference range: 12.6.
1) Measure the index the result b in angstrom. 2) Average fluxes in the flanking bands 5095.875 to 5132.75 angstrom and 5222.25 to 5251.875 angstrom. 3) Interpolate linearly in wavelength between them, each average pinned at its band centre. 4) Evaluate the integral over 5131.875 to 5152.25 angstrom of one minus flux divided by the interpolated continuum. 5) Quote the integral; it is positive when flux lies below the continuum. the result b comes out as 1.1 angstrom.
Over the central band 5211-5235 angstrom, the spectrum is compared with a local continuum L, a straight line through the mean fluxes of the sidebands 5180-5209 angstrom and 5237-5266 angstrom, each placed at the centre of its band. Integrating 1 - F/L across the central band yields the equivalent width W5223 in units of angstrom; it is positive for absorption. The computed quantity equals -0.5 angstrom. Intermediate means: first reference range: 11.3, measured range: 12.4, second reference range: 13.1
